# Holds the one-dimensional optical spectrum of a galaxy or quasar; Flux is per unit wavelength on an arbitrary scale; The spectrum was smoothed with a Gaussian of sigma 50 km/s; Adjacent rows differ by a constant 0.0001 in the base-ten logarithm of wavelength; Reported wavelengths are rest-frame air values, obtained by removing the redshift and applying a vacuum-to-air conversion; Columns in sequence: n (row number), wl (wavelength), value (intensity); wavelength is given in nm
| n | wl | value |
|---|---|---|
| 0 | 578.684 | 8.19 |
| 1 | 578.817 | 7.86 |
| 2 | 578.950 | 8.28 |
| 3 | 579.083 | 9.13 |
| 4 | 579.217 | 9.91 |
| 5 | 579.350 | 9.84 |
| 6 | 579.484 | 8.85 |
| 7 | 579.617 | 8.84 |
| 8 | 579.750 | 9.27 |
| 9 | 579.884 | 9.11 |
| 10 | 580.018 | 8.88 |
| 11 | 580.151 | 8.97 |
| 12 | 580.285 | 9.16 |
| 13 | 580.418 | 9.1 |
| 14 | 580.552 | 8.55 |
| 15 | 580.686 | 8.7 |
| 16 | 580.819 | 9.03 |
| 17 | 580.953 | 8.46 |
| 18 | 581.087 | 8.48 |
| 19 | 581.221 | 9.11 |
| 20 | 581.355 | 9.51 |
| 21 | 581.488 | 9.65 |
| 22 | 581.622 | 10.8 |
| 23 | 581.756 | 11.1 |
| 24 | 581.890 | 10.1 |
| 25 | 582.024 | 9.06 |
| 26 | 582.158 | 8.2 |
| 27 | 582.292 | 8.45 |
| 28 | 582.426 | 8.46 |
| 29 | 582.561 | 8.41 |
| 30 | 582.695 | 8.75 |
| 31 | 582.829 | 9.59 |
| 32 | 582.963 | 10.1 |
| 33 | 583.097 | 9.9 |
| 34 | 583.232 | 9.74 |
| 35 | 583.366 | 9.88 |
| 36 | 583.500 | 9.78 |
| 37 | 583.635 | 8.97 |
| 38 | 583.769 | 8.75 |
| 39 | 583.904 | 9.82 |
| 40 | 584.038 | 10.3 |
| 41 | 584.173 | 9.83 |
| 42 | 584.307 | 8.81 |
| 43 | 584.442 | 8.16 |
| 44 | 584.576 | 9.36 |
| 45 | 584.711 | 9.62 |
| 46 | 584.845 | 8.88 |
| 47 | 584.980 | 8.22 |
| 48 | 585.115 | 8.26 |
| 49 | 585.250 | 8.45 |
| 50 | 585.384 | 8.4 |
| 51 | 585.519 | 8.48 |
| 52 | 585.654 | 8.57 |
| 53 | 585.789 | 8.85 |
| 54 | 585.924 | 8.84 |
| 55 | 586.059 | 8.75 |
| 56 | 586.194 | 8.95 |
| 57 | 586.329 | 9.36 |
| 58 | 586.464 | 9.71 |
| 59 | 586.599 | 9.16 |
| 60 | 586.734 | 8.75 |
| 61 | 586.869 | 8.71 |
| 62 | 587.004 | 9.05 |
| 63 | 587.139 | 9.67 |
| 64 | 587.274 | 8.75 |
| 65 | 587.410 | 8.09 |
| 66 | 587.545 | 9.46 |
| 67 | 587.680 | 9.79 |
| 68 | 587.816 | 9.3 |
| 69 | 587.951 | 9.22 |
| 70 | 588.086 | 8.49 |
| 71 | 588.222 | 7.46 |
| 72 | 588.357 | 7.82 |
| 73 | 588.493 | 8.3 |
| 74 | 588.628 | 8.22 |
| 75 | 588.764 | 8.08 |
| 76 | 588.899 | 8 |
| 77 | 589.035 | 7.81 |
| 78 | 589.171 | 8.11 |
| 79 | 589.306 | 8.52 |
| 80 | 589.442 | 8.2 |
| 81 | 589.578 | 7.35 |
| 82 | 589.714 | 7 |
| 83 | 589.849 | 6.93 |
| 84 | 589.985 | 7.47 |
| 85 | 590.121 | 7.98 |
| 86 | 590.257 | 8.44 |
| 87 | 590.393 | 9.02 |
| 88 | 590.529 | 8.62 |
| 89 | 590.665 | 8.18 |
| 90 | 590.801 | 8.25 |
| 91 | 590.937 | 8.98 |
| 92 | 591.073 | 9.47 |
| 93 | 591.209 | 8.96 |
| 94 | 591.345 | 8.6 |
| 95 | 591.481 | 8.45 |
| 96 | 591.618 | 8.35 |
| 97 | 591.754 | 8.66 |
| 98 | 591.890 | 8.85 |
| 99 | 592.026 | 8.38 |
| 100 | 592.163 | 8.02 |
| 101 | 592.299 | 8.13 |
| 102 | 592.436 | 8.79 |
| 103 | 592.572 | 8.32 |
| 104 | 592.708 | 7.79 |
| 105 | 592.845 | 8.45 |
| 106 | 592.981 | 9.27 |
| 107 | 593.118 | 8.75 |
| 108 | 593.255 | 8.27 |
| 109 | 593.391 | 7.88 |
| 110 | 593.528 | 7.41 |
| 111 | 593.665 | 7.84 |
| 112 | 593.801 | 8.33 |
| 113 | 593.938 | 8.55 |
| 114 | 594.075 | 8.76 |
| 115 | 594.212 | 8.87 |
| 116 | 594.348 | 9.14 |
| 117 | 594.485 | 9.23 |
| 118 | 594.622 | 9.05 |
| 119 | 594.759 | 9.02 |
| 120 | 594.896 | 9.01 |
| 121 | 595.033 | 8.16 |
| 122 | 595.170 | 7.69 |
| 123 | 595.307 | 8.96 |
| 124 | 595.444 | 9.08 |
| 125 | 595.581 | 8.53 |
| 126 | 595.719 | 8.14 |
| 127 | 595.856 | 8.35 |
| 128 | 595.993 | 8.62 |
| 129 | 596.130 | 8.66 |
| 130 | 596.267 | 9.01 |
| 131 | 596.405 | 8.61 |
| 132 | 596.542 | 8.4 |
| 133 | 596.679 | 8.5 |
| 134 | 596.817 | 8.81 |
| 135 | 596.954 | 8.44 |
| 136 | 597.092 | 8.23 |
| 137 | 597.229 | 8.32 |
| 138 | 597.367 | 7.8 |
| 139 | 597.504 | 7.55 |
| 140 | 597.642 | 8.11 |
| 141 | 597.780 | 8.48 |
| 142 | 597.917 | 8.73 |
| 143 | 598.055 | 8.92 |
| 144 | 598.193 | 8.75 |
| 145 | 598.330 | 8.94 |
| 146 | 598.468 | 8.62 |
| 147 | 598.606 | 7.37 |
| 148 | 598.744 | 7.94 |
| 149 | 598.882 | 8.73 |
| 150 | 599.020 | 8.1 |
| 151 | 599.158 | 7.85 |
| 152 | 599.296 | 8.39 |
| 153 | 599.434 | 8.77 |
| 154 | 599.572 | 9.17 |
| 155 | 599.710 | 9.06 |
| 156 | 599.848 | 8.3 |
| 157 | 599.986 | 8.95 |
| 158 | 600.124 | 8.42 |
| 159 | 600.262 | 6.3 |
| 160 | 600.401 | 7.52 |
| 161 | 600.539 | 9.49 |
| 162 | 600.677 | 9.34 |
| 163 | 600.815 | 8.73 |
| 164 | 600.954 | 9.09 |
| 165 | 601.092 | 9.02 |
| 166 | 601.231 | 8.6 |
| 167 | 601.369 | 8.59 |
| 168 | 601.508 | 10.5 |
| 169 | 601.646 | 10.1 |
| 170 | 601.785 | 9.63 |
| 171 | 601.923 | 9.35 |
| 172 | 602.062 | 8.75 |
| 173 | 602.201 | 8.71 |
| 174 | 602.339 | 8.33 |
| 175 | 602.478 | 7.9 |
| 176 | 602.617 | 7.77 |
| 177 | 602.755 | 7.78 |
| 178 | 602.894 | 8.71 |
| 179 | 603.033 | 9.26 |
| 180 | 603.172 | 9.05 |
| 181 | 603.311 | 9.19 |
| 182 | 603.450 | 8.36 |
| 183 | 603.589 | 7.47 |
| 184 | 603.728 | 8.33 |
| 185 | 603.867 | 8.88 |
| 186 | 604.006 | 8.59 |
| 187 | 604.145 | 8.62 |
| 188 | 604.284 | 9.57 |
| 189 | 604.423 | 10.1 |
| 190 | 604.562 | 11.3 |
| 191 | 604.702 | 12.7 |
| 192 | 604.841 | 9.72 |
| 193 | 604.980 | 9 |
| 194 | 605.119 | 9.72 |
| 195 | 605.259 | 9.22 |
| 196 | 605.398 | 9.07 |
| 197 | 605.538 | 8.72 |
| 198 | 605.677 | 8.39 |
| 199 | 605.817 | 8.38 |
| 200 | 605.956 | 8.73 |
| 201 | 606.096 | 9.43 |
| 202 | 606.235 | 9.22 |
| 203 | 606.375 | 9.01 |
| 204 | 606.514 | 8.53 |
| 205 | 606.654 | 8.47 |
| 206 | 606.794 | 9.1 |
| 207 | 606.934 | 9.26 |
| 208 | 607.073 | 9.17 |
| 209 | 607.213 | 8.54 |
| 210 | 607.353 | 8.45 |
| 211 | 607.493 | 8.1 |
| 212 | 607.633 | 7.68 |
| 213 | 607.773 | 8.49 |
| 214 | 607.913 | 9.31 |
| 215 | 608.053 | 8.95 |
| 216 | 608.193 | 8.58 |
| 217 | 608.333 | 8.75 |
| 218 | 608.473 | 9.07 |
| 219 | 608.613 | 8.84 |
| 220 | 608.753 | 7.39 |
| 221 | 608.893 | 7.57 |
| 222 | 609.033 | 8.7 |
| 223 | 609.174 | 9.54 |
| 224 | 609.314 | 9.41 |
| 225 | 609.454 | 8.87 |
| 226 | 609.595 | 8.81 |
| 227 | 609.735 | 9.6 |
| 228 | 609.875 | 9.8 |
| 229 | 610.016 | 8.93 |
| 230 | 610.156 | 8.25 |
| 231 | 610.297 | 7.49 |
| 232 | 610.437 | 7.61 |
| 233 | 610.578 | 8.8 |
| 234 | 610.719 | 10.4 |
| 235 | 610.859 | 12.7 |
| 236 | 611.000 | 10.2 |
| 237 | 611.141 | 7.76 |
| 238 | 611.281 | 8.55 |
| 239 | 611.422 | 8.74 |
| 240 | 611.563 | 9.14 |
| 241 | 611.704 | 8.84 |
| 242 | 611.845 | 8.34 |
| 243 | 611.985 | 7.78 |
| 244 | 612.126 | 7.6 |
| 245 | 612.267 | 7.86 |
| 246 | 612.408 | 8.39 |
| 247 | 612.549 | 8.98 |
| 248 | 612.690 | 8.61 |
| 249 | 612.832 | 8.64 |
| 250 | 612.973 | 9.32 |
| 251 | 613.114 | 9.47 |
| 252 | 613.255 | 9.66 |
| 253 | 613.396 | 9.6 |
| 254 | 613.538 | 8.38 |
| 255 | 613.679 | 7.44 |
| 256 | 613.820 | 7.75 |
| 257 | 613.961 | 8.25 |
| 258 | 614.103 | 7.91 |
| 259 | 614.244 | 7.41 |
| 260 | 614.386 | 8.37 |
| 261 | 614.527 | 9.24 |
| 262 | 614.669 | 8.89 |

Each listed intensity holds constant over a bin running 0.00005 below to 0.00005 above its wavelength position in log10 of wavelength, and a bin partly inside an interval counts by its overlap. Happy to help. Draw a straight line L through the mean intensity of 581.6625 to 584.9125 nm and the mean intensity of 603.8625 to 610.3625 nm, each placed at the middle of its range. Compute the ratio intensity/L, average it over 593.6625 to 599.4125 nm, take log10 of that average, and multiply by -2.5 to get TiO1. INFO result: 0.08 mag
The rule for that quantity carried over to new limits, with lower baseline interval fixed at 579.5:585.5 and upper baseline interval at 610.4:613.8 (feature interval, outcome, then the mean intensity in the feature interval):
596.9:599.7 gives 0.08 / 8.37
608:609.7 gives 0.02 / 8.73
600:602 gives 0.01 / 8.91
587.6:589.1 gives 0.08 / 8.42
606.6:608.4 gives 0.03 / 8.68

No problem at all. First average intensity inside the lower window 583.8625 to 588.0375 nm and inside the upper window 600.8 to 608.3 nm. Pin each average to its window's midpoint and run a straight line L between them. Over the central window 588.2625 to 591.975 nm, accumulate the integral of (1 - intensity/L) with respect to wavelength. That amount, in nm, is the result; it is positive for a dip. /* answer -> 0.31 nm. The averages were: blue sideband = 9.01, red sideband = 8.97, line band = 8.24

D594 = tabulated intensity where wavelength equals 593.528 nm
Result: 7.41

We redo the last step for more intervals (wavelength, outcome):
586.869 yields 8.71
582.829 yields 9.59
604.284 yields 9.57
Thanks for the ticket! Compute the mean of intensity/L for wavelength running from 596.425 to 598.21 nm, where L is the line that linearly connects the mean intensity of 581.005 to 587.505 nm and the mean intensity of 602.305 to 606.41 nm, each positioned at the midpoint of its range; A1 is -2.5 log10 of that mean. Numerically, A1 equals 0.08 mag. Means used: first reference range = 9.14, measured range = 8.38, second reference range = 9.02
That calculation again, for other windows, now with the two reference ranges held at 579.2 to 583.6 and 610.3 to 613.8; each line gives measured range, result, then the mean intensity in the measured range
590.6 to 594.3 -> 0.08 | 8.47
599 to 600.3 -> 0.08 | 8.39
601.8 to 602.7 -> 0.05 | 8.53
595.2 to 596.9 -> 0.05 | 8.62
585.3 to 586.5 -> 0.04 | 8.85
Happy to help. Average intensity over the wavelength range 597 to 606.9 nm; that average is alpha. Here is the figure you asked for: 8.79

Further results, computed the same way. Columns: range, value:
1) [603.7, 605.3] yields 9.69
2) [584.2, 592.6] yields 8.55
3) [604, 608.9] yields 9.02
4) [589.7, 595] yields 8.46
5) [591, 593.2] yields 8.58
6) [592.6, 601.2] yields 8.49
